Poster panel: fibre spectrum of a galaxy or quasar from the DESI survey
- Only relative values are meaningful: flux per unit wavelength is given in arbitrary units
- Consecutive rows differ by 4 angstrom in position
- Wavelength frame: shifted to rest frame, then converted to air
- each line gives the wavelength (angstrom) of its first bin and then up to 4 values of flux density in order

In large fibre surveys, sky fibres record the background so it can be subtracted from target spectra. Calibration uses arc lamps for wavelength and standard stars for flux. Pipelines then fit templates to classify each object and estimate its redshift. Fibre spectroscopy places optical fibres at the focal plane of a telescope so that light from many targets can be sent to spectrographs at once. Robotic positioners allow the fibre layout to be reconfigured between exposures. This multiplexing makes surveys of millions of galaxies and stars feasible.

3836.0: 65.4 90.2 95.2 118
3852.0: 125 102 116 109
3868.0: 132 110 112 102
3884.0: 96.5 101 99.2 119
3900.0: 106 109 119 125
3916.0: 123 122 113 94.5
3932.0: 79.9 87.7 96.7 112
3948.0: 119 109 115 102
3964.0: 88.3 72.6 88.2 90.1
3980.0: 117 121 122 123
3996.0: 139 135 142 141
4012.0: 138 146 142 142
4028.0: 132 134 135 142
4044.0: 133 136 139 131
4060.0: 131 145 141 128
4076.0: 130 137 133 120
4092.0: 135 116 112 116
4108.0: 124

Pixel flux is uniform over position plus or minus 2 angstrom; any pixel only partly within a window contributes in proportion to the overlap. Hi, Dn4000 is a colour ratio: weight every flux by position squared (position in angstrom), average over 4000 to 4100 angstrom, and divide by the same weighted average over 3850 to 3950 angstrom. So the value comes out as 1.33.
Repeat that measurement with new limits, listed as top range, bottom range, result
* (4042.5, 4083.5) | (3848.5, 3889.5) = 1.34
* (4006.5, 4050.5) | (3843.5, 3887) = 1.35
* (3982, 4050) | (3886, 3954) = 1.32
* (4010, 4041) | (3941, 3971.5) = 1.41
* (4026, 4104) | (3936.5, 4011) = 1.22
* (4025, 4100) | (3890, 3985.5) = 1.34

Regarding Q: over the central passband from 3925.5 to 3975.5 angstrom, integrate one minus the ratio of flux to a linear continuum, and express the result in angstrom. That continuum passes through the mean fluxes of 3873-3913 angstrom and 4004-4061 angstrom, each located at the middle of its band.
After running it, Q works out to 9.7 angstrom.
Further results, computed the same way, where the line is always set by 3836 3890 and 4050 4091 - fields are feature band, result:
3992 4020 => -3.1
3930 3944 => 3.0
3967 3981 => 3.4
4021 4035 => -0.9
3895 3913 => -0.4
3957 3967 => 2.1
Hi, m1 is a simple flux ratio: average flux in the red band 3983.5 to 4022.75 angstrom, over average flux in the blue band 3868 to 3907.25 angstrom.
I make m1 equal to 1.26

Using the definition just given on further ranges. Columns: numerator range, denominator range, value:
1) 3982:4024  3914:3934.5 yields 1.28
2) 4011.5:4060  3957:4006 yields 1.23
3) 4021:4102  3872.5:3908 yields 1.25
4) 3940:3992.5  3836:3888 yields 0.98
